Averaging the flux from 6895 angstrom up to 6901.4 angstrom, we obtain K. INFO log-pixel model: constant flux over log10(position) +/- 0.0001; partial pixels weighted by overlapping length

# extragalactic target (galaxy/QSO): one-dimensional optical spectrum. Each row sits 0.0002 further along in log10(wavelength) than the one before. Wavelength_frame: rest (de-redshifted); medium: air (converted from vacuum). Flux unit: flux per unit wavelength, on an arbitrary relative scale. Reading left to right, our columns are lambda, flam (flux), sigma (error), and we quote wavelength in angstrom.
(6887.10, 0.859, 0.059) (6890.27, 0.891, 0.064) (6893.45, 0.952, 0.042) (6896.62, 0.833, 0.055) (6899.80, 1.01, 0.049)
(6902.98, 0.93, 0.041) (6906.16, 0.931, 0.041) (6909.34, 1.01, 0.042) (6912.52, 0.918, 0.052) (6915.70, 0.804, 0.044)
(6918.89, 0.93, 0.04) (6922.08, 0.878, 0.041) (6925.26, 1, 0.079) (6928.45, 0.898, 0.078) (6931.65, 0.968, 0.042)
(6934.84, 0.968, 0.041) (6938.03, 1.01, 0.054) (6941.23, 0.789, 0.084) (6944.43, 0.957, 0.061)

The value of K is 0.922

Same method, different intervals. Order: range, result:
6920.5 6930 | 0.926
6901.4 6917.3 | 0.919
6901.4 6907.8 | 0.931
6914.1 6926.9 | 0.903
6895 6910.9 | 0.943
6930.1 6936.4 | 0.968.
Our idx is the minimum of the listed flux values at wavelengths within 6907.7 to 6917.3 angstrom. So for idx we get 0.804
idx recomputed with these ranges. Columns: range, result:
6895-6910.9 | 0.833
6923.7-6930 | 0.898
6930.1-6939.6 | 0.968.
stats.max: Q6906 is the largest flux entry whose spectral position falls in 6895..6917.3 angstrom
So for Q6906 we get 1.01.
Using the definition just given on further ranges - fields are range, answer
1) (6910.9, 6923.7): 0.93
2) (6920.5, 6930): 1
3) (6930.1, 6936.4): 0.968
